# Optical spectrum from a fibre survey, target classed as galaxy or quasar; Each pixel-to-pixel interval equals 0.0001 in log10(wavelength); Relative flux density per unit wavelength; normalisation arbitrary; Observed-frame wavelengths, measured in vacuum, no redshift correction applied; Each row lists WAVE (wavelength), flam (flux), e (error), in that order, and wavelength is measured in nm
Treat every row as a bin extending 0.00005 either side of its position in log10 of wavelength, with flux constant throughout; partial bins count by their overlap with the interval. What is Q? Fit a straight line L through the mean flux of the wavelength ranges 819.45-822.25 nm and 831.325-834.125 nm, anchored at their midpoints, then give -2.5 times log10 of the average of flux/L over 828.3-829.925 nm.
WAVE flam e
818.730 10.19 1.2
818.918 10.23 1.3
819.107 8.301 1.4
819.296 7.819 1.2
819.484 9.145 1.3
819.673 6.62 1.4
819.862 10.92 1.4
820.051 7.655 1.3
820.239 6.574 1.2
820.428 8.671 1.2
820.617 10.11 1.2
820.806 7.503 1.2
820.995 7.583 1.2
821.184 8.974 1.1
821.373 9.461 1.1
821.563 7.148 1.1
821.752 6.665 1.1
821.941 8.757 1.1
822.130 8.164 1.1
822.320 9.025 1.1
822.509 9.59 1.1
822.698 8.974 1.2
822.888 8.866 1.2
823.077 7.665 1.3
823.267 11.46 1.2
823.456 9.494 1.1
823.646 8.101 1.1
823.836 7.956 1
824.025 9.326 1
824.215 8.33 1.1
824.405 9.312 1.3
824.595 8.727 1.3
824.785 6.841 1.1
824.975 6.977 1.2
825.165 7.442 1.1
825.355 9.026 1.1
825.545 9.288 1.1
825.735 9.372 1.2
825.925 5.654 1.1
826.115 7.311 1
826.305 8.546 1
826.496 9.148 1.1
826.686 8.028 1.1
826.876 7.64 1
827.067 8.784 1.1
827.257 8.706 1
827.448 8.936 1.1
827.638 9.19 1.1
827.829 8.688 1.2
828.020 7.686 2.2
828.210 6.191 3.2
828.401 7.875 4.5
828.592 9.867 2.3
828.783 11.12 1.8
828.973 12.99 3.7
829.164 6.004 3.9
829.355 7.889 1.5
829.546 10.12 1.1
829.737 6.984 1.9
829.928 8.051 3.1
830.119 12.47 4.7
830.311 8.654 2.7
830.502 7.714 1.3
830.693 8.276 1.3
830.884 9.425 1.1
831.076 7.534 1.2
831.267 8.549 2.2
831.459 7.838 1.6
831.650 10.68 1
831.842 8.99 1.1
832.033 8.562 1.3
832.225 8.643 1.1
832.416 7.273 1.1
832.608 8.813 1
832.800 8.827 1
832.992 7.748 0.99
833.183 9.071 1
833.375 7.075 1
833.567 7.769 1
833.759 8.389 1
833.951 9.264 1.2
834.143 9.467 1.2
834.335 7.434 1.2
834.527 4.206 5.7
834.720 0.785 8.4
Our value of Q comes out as -0.07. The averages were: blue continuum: 8.25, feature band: 9.04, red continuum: 8.52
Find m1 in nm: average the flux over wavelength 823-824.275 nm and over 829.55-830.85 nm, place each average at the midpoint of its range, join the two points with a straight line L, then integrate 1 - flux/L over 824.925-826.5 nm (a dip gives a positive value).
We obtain 0.15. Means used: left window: 8.94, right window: 8.83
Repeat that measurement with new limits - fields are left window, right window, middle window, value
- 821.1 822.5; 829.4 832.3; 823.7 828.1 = 0.14 nm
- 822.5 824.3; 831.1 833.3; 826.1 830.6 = 0.01 nm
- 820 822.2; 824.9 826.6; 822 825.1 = -0.21 nm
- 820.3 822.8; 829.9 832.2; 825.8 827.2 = 0.13 nm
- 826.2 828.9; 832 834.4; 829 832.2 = -0.09 nm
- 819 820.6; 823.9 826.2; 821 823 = -0.07 nm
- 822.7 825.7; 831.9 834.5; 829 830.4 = -0.07 nm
